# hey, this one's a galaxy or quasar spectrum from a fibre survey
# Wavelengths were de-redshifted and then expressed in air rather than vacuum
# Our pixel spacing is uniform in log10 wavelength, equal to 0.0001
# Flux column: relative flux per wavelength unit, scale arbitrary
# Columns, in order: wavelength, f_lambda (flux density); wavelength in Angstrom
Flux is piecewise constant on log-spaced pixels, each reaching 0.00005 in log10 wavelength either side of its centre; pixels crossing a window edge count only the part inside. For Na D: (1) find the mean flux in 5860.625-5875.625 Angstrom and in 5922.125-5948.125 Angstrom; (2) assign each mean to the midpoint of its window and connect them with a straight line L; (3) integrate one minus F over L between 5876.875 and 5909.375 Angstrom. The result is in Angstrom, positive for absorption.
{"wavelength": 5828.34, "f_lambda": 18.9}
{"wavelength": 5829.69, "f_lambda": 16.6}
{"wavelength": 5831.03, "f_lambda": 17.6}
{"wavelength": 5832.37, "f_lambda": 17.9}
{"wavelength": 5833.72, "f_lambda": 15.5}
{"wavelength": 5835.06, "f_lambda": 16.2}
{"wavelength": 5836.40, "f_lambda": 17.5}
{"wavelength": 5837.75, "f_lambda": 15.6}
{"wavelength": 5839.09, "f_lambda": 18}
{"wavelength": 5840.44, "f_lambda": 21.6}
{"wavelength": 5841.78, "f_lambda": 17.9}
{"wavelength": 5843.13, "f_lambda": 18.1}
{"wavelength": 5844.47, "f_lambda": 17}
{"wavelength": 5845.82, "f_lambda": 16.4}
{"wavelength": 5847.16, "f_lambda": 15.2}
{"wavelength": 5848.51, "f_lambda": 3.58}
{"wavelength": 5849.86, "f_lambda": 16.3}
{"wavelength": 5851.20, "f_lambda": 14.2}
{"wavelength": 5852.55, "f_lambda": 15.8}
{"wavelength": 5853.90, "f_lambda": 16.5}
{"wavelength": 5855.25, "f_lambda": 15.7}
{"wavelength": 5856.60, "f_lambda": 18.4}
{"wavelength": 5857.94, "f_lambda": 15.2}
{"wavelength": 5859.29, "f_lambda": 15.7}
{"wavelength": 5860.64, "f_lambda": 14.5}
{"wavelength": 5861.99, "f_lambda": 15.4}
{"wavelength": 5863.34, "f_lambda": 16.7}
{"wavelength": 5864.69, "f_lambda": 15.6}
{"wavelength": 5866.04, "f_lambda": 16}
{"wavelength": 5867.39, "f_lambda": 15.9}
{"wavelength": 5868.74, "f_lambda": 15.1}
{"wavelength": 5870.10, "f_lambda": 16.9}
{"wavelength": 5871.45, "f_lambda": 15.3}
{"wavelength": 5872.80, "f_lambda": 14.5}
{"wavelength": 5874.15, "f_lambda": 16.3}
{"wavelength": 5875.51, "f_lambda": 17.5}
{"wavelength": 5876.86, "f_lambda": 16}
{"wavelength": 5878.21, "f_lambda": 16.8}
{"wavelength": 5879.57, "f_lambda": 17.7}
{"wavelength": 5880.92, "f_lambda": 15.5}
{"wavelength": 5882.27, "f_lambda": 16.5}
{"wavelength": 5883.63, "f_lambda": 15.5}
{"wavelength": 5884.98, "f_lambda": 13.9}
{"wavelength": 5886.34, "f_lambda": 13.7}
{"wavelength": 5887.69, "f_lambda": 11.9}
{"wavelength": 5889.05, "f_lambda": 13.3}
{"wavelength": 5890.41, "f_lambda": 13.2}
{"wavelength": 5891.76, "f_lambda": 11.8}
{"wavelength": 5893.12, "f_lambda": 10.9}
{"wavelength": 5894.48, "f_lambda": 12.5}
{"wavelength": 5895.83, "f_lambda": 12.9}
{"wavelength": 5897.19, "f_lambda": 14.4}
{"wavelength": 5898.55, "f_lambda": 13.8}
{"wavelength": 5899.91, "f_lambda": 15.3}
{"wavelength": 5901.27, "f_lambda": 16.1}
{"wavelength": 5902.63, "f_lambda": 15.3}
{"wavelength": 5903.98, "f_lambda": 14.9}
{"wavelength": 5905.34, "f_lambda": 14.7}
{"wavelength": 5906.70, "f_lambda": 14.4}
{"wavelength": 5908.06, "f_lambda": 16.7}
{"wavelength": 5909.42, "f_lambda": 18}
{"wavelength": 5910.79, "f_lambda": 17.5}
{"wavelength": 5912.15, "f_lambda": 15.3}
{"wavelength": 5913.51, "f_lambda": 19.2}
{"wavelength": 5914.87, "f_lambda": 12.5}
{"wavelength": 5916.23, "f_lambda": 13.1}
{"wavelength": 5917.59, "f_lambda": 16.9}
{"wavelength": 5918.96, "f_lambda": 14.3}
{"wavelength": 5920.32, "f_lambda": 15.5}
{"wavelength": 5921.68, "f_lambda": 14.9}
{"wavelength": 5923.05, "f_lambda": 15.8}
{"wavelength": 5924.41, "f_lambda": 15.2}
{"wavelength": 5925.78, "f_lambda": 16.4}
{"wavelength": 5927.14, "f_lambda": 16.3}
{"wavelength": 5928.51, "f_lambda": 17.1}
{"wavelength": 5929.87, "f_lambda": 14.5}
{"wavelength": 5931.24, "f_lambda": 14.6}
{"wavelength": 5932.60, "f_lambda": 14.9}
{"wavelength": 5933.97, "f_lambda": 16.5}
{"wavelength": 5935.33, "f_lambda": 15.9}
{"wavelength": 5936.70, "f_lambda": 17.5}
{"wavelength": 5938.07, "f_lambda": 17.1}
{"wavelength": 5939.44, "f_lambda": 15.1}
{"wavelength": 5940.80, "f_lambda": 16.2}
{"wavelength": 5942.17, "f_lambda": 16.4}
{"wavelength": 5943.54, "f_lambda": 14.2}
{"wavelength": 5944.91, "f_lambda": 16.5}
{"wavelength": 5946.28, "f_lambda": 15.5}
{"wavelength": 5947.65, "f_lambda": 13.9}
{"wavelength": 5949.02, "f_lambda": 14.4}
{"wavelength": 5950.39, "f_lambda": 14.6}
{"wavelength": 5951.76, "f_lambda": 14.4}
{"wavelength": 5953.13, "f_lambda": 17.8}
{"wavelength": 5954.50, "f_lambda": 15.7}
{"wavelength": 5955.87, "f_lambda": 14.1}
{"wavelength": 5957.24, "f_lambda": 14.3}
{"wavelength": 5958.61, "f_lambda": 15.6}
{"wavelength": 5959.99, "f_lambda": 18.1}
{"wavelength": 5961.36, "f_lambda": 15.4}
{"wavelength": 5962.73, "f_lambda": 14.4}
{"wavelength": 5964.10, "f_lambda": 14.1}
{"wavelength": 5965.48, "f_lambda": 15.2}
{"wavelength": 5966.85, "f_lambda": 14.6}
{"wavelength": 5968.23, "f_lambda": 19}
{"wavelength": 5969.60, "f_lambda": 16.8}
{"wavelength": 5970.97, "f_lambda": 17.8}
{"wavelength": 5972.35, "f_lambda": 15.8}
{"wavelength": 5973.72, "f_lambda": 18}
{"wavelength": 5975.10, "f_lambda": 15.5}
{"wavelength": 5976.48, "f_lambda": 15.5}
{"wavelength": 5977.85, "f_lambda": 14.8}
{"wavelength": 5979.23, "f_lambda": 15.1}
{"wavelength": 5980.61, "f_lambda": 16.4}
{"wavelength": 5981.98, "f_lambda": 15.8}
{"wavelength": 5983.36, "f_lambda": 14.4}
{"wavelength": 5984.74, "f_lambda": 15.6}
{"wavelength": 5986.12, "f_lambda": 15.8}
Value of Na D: 2.6 Angstrom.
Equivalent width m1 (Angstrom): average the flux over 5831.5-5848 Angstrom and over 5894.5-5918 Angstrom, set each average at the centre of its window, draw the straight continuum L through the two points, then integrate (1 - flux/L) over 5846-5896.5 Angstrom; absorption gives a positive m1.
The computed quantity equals 4.4 Angstrom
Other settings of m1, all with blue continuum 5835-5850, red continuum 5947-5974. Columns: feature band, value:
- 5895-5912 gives 0.6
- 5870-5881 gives -0.2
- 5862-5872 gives 0.1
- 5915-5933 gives 0.6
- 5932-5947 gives -0.2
